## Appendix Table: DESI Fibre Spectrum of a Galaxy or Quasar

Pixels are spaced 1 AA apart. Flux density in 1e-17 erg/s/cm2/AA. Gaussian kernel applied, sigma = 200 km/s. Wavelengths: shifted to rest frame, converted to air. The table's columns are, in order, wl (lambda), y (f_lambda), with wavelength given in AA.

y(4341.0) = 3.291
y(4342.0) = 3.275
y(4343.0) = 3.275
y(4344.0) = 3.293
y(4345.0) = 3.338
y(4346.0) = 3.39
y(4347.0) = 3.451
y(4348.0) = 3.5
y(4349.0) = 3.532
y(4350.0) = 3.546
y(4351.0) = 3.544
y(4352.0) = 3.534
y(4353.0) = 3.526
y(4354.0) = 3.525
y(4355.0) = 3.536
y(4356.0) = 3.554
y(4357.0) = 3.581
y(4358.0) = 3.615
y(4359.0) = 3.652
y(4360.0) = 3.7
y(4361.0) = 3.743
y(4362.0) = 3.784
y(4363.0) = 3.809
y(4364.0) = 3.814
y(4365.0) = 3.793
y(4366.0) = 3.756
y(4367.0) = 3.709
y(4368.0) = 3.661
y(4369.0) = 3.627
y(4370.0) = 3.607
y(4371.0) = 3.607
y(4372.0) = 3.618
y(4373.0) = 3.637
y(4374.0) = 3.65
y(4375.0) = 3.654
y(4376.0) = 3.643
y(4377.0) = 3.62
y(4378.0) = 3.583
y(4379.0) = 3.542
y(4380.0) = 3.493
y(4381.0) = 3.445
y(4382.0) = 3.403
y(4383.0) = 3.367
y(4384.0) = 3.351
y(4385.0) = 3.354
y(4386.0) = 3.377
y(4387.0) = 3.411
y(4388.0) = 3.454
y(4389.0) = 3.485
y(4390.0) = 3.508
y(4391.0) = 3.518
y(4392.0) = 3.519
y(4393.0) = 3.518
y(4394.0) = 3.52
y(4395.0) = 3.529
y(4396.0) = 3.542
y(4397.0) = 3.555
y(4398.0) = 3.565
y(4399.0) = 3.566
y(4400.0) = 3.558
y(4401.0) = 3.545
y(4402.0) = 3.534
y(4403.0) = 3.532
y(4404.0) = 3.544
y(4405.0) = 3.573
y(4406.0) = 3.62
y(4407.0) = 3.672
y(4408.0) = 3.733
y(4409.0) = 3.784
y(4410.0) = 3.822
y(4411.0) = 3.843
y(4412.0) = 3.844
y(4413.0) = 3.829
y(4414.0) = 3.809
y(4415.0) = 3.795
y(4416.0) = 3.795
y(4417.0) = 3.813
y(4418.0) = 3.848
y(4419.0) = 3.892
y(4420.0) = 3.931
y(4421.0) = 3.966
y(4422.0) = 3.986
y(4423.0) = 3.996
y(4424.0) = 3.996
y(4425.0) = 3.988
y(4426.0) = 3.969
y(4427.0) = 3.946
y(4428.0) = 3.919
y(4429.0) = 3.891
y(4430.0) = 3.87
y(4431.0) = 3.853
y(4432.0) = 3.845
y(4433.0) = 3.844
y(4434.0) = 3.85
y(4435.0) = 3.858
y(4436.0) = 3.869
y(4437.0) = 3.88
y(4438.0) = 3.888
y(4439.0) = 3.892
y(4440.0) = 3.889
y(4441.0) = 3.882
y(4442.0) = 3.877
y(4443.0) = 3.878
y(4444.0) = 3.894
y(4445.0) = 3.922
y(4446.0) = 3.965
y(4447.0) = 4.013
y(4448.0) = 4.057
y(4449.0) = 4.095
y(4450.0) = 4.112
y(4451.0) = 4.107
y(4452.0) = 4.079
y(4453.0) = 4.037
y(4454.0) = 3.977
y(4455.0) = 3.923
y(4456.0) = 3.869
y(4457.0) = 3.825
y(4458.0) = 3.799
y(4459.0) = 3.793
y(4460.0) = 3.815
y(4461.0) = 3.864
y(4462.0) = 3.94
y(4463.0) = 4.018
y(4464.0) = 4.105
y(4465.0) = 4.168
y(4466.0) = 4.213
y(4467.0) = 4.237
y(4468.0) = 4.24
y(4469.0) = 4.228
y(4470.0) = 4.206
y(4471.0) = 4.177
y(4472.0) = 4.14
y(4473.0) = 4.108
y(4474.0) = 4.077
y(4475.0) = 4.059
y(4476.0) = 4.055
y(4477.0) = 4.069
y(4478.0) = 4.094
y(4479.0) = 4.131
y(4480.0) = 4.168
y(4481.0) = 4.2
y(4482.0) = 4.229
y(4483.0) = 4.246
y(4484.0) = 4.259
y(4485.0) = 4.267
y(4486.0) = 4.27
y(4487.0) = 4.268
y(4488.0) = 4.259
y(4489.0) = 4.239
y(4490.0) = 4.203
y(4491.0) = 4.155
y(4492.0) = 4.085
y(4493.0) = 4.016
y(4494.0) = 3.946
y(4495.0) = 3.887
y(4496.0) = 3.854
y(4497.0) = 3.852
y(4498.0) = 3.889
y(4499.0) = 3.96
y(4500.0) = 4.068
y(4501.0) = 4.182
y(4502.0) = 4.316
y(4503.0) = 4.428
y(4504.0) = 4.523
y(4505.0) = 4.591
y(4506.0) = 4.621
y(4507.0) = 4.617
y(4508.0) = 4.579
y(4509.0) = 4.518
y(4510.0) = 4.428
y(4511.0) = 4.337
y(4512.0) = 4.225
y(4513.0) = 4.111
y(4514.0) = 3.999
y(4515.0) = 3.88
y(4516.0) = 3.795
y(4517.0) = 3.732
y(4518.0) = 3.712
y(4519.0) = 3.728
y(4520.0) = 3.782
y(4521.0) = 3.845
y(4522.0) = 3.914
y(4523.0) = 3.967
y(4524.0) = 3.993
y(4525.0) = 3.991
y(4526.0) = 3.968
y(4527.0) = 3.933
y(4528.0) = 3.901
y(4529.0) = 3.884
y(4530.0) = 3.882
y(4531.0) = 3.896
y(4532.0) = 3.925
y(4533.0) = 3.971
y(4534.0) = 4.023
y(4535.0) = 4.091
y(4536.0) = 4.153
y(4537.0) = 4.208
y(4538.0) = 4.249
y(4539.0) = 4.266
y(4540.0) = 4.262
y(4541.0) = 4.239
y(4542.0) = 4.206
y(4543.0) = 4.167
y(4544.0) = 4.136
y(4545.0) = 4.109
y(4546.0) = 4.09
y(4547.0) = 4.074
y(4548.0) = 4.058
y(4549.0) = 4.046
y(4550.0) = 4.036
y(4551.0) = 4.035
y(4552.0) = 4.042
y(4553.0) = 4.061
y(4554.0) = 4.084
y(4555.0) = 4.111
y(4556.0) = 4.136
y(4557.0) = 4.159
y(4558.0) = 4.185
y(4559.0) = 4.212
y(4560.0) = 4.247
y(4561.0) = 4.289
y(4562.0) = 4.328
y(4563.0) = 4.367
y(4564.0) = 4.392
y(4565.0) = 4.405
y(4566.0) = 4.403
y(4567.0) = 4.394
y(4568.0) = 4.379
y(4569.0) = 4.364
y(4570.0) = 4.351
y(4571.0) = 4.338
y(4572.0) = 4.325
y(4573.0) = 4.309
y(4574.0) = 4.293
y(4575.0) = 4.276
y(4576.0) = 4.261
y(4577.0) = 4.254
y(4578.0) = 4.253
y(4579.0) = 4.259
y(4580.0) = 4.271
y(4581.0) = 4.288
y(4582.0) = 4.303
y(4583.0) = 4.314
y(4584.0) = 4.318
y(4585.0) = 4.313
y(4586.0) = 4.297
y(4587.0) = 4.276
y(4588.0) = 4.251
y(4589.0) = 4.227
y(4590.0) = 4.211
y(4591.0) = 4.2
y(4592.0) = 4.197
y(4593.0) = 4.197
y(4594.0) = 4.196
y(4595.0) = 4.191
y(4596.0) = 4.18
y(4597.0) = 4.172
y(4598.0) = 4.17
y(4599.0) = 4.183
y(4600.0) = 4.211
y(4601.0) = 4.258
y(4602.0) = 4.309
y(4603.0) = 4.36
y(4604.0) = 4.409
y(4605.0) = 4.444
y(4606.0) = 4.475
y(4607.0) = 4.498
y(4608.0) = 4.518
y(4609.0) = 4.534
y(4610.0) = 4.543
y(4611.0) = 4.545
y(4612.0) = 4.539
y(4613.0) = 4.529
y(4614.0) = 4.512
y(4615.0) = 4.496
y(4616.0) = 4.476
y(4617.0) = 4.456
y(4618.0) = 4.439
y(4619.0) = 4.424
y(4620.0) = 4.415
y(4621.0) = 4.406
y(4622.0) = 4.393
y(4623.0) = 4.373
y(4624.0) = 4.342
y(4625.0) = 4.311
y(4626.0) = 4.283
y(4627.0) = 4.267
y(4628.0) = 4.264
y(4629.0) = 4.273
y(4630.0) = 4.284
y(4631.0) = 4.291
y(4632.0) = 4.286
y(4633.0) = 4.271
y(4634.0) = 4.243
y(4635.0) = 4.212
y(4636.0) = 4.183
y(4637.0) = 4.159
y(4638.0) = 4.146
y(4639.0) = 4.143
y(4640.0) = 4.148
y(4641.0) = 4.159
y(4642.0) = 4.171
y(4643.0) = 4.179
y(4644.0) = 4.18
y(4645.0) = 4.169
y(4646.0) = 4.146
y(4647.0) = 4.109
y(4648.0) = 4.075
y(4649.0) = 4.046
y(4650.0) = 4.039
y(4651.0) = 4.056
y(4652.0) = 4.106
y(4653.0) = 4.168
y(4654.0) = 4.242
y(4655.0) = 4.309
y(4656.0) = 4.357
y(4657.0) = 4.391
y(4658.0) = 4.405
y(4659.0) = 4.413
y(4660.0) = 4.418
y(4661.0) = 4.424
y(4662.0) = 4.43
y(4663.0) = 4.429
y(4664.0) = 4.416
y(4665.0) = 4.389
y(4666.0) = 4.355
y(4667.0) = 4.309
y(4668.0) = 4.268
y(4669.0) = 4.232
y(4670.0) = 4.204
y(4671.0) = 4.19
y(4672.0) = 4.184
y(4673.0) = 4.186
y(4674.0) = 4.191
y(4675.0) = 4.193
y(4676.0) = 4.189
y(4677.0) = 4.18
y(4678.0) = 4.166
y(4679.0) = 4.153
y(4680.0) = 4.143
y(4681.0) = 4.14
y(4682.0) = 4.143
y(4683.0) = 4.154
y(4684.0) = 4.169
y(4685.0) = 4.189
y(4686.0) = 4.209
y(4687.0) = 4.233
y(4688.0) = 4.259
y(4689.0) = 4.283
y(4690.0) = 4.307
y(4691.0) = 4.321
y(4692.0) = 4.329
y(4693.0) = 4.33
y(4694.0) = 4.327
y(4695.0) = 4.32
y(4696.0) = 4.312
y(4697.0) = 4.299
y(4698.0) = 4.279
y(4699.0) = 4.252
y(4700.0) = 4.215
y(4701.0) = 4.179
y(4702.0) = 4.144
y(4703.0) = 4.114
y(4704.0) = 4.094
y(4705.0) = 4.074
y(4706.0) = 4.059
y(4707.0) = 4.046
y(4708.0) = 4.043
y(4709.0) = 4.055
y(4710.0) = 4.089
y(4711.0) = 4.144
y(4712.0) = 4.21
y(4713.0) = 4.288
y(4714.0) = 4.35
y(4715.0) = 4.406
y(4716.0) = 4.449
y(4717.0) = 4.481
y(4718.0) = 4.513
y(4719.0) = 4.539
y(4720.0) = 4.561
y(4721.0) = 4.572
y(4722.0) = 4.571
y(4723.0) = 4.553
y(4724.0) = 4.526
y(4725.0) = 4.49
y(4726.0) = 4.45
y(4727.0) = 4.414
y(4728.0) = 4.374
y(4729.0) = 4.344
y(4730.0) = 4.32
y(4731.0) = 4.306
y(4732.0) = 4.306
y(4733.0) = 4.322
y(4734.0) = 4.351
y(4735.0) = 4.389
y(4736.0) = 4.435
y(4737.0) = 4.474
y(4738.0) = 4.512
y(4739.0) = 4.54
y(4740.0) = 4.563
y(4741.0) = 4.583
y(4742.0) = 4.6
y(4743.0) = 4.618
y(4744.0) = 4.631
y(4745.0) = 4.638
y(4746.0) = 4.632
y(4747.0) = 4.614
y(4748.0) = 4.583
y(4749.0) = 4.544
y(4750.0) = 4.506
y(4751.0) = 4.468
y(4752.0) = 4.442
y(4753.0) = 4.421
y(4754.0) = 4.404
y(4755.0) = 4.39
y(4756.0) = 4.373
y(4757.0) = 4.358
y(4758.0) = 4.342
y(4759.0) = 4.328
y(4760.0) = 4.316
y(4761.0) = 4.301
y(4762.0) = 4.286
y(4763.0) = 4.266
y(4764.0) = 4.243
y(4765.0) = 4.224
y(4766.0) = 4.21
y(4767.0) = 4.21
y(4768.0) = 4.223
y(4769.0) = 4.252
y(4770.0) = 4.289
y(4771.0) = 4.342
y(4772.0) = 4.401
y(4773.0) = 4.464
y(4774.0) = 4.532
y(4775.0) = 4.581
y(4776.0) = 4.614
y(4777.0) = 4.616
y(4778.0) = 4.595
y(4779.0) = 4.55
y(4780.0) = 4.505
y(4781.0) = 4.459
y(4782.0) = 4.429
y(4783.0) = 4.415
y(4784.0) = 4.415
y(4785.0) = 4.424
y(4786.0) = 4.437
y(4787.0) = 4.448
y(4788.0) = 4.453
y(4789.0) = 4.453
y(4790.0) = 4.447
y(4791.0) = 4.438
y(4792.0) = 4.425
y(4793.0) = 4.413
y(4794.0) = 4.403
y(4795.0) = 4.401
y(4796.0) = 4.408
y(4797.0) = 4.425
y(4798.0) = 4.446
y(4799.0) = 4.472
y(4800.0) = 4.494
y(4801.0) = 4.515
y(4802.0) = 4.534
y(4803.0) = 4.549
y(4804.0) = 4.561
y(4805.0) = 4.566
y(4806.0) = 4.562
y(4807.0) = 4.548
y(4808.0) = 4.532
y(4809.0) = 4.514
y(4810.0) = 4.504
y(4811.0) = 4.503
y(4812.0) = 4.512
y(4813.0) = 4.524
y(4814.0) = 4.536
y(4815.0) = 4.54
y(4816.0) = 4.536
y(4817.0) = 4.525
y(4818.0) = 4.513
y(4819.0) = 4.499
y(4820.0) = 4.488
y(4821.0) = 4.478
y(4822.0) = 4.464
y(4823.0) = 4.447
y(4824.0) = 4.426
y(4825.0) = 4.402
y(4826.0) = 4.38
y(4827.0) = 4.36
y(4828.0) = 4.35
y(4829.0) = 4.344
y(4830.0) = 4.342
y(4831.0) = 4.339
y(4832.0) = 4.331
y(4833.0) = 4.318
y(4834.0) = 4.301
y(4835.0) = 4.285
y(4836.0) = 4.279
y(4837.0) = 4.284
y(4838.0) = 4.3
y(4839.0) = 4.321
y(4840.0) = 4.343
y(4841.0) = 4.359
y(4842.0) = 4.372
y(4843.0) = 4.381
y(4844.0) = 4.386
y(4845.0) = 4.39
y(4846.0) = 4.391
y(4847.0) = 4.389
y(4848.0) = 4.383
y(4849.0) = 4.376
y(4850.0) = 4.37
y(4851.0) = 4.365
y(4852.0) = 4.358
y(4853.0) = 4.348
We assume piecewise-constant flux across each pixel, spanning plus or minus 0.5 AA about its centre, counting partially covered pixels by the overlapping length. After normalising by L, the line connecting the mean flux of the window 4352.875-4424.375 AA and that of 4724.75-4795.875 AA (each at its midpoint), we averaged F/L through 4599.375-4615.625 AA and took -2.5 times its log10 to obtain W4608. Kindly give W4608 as -0.09 mag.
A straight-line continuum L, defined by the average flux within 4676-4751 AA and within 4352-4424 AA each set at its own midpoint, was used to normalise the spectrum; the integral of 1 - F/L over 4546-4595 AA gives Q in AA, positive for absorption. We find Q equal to -2.5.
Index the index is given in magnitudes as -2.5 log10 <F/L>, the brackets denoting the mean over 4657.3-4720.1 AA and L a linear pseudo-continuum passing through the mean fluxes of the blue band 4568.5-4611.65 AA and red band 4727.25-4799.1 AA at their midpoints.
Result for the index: 0.03 mag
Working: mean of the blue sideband 4.31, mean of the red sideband 4.43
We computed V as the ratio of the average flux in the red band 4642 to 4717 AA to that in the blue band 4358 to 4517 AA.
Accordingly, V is 1.1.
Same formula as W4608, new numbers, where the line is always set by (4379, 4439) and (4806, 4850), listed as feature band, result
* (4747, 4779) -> -0.02 mag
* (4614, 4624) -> -0.10 mag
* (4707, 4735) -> -0.03 mag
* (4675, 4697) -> -0.02 mag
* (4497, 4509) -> -0.12 mag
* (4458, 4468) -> -0.06 mag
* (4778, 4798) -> -0.02 mag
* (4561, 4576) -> -0.10 mag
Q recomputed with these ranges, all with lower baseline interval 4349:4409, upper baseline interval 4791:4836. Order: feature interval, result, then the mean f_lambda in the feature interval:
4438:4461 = -1.36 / 3.94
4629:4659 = -0.65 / 4.2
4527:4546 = -0.92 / 4.08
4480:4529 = -3.70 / 4.12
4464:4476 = -1.28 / 4.16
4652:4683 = -0.83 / 4.27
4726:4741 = -0.42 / 4.41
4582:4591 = -0.63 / 4.27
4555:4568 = -1.13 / 4.29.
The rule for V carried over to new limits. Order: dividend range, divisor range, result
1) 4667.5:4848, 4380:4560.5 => 1.11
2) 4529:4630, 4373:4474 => 1.12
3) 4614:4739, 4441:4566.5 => 1.05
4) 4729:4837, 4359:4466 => 1.18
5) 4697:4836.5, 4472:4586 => 1.06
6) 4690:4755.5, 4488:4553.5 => 1.07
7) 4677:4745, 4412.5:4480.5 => 1.09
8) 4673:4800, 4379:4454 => 1.16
